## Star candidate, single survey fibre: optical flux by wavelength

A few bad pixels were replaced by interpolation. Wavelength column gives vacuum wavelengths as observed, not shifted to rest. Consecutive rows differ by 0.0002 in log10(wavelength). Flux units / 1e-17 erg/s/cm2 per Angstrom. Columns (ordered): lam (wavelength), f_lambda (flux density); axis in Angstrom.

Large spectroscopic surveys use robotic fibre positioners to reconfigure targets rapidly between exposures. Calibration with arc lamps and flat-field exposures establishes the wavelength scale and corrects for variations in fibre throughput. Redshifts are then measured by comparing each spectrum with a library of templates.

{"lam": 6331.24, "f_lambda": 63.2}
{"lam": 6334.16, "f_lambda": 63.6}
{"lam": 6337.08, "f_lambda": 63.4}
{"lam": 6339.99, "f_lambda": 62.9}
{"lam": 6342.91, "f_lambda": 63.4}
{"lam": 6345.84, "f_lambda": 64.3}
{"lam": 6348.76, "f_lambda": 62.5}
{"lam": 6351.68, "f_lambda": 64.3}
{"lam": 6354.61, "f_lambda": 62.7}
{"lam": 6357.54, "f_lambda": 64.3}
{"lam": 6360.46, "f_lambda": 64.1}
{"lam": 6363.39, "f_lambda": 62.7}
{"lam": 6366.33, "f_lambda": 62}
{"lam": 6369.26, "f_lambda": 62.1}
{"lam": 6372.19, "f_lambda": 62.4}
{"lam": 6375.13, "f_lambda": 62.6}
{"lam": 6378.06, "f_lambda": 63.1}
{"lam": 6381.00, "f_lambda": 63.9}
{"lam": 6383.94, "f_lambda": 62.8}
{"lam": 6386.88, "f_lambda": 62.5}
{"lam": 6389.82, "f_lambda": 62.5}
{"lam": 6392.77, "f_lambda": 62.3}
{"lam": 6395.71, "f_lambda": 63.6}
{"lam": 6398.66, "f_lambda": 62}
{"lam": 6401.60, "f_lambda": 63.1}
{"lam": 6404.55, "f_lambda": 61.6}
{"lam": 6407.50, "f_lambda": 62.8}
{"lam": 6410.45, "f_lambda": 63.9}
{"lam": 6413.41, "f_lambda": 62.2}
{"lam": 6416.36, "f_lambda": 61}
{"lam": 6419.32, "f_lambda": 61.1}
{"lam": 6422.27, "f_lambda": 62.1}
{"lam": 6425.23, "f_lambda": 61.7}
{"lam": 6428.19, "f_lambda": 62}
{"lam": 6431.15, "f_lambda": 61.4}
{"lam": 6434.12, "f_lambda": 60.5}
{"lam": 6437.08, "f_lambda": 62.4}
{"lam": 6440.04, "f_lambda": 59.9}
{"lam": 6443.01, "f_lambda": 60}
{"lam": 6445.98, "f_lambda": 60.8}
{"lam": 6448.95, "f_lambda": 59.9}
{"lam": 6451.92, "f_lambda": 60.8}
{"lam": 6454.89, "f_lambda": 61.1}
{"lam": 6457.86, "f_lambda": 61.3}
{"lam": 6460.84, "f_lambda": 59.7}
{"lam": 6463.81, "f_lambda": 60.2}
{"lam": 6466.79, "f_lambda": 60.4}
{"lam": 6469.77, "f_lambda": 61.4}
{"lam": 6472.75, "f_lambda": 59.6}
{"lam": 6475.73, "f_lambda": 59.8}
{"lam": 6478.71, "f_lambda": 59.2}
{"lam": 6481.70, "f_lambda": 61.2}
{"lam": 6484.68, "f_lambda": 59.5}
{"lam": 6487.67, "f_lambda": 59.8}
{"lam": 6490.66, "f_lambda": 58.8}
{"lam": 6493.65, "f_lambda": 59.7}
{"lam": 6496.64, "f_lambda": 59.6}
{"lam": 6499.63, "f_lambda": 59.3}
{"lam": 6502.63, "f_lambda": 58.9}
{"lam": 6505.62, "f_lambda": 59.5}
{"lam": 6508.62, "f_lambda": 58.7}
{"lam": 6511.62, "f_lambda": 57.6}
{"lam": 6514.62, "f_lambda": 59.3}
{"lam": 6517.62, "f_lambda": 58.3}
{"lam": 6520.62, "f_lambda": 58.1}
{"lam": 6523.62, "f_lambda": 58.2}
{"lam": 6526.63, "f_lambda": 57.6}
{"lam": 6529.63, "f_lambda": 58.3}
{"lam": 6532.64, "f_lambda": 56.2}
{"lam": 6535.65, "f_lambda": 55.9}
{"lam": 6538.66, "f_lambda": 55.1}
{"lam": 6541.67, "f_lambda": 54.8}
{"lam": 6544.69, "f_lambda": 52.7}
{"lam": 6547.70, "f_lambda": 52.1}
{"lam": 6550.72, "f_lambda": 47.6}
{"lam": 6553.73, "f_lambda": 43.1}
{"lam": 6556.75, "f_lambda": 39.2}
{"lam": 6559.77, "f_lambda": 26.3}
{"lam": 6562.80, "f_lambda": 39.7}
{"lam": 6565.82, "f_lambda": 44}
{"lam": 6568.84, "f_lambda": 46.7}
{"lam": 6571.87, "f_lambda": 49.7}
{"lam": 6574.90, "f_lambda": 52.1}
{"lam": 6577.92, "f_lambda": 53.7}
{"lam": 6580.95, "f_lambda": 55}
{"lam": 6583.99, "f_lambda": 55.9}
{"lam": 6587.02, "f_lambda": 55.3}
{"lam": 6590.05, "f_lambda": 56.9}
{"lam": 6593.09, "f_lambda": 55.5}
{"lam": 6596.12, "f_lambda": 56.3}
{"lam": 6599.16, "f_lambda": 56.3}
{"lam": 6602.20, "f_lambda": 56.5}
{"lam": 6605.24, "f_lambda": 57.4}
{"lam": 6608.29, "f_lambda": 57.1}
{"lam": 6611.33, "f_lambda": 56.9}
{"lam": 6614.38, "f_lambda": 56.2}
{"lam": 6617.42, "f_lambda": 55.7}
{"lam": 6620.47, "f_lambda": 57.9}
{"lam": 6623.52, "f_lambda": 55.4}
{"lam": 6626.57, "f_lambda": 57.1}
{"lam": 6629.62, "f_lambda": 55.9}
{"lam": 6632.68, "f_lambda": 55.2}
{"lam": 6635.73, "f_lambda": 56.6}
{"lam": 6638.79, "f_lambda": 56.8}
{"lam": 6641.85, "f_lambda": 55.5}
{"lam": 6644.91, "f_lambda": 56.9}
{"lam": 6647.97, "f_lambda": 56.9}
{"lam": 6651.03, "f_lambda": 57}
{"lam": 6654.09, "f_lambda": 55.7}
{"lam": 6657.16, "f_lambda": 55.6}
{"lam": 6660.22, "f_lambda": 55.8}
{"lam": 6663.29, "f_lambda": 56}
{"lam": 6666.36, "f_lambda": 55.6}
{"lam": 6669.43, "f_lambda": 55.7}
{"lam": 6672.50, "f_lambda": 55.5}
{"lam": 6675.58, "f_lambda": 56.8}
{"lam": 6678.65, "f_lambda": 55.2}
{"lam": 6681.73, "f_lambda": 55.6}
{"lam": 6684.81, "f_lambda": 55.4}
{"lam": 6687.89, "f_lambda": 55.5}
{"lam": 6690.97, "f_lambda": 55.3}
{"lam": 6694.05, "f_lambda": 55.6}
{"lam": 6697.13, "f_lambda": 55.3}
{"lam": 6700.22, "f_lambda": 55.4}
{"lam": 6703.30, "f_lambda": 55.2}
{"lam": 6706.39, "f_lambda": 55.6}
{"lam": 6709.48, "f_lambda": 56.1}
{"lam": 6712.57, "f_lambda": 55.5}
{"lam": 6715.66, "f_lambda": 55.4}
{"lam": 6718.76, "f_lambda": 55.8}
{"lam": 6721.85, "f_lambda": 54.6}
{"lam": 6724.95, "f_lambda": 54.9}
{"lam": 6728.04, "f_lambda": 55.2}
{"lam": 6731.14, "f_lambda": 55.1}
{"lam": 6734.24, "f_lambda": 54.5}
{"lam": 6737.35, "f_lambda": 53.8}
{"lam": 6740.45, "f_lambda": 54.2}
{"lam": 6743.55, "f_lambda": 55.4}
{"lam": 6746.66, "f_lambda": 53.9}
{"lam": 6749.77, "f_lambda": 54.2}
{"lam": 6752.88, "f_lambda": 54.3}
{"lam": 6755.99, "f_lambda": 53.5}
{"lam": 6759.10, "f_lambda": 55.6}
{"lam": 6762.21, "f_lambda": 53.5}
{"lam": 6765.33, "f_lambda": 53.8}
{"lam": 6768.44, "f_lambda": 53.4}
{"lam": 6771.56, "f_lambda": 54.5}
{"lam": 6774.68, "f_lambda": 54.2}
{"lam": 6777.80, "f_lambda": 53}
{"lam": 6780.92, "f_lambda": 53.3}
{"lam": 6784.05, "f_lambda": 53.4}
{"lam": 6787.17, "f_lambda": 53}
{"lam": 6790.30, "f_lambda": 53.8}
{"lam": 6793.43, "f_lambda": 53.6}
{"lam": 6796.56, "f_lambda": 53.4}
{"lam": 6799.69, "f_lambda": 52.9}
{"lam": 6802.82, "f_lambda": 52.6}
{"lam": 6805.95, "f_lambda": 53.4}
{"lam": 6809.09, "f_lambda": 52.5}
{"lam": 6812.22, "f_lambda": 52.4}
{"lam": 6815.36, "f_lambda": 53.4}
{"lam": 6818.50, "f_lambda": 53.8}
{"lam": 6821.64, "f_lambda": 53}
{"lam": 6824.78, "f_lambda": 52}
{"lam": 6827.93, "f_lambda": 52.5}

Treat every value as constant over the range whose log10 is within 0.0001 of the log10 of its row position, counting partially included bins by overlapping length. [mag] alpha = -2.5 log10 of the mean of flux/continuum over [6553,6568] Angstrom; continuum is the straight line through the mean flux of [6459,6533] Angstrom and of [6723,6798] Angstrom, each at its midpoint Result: 0.44 mag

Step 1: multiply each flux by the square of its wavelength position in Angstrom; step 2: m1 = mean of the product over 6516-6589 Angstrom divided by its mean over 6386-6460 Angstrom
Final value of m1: 0.9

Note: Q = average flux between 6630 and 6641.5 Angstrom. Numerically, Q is 56.1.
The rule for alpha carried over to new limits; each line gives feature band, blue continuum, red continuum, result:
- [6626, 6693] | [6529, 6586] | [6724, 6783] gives -0.08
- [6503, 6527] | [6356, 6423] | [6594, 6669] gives 0.02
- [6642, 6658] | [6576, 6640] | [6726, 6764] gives -0.01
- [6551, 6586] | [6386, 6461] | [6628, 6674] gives 0.25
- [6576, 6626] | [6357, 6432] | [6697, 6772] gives 0.03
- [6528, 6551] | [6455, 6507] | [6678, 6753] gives 0.08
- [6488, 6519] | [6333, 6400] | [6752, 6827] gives 0.02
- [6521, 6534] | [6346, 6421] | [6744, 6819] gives 0.03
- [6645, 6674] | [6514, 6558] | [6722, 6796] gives -0.04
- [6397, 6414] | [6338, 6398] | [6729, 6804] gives -0.01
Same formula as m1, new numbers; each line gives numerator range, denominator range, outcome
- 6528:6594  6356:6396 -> 0.85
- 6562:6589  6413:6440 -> 0.86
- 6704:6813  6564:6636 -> 1.04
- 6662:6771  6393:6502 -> 0.98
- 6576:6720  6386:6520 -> 0.98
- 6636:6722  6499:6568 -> 1.11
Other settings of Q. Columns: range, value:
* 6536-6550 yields 53.5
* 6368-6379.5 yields 62.6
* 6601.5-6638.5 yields 56.5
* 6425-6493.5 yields 60.5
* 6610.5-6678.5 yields 56.2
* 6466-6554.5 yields 57.4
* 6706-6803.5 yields 54.2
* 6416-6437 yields 61.5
